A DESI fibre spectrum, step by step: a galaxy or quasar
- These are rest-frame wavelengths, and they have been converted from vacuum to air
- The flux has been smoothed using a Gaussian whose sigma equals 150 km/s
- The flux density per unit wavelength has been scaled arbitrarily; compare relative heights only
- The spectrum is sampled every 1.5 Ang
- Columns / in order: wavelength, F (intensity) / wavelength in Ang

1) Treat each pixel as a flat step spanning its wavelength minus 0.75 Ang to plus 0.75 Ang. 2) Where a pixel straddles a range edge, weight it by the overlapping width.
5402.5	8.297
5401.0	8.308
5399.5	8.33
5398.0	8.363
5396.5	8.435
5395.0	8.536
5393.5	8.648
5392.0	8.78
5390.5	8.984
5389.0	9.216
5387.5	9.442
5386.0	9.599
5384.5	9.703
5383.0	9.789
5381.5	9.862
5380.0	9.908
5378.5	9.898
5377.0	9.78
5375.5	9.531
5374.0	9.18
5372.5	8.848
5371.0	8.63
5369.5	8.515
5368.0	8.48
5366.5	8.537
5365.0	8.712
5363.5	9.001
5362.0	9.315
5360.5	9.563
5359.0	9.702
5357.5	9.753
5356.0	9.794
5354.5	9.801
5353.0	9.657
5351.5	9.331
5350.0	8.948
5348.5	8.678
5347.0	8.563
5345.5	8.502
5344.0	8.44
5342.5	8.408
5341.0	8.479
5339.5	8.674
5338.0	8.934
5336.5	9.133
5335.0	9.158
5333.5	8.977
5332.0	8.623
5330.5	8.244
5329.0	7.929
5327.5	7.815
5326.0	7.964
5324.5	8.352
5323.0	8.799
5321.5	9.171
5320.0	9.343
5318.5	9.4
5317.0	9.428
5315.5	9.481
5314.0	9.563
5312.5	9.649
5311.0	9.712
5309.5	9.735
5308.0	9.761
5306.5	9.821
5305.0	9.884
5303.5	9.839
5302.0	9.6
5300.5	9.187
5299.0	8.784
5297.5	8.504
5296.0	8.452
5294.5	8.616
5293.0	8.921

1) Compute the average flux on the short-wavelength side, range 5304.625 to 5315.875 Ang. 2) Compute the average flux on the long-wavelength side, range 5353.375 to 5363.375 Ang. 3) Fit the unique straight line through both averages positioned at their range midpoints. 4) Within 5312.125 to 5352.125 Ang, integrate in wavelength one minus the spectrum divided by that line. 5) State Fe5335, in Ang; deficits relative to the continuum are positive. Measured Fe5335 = 3.5 Ang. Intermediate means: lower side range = 9.7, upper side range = 9.61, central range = 8.8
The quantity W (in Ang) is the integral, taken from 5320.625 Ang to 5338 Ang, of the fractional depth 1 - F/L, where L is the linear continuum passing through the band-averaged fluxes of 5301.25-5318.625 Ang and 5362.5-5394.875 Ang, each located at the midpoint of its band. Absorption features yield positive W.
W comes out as 1.72 Ang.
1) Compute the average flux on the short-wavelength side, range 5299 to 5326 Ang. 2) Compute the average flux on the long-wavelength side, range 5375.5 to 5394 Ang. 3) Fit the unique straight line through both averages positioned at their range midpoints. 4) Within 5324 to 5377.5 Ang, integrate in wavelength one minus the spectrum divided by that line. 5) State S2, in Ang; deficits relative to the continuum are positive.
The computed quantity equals 3.1 Ang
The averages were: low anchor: 9.39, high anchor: 9.48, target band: 8.89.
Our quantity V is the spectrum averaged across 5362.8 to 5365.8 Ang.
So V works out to 8.85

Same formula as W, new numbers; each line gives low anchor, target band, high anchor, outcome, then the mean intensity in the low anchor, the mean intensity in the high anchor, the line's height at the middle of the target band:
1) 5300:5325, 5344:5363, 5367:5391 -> 0.2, 9.47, 9.33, 9.38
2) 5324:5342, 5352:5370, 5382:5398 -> -0.9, 8.52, 9.09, 8.8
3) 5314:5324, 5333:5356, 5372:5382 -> 1.1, 9.27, 9.58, 9.41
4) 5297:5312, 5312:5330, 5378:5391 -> 1.2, 9.5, 9.61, 9.52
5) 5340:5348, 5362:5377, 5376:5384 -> 0.9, 8.49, 9.83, 9.44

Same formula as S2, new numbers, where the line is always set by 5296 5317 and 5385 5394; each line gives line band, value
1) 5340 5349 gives 0.8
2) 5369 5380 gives -0.1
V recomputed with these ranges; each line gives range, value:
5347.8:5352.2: 8.99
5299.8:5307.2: 9.67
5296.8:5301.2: 8.82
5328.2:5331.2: 8.08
